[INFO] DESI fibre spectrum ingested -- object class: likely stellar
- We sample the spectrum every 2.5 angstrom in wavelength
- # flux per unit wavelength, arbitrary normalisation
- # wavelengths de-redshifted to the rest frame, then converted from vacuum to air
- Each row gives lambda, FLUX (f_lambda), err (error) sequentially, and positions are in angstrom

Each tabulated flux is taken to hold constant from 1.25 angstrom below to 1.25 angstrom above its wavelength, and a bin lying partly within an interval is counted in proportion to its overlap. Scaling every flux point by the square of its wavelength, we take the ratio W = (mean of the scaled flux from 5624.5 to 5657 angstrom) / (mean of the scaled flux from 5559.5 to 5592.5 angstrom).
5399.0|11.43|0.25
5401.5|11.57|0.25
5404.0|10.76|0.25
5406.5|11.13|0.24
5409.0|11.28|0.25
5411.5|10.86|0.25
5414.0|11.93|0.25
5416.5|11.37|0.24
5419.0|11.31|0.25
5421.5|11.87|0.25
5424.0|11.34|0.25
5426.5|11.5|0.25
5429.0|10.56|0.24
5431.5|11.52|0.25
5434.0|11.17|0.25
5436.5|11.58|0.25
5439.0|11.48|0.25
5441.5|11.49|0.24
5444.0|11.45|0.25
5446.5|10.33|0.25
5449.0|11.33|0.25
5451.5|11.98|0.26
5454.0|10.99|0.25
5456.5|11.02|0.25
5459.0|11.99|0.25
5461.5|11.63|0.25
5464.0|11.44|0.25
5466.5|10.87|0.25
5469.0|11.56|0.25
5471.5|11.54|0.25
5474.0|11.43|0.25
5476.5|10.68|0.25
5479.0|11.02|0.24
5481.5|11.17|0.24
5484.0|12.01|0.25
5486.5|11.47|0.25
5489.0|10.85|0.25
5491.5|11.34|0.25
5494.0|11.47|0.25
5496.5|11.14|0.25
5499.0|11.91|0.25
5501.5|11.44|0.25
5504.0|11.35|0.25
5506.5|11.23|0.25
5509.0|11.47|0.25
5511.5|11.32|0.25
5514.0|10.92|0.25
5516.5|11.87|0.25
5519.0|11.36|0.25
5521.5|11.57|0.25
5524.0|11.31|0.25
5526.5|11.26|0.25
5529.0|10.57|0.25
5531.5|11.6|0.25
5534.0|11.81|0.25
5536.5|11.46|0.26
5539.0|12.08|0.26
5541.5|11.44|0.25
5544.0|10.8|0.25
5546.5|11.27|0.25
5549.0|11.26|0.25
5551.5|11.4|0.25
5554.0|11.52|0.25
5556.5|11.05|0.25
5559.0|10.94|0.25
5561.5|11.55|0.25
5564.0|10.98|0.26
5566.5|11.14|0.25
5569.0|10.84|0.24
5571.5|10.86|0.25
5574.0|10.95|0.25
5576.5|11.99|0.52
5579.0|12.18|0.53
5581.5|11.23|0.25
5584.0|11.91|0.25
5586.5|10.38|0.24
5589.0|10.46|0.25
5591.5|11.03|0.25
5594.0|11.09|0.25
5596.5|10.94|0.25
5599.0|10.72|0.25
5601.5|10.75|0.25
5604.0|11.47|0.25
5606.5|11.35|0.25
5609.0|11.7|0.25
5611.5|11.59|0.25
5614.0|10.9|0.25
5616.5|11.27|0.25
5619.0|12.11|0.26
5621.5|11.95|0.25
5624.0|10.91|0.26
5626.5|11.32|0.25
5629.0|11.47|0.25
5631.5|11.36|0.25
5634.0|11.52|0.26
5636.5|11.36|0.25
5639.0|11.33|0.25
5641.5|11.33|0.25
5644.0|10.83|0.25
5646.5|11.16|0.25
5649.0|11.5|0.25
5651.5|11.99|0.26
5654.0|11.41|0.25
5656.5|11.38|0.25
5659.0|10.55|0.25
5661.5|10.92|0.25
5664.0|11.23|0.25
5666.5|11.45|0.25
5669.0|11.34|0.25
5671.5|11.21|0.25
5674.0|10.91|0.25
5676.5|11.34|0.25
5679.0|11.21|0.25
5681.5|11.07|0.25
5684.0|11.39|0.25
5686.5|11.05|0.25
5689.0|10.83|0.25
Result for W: 1.0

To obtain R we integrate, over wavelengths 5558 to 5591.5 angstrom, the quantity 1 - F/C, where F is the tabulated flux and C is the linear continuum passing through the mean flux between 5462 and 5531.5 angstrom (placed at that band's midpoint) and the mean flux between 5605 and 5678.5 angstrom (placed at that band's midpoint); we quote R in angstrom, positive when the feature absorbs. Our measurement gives 0.44 angstrom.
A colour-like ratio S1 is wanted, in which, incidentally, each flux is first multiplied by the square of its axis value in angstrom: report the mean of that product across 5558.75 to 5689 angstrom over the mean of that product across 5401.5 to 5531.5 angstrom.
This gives 1.1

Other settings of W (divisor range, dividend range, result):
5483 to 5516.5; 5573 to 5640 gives 1.03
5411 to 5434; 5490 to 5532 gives 1.03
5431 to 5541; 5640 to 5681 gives 1.05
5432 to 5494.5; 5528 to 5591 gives 1.03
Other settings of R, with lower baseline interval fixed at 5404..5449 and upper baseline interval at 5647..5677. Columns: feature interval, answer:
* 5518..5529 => 0.0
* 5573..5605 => 0.3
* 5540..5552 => 0.0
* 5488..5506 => -0.1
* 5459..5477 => -0.2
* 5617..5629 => -0.3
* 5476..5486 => 0.0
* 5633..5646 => 0.0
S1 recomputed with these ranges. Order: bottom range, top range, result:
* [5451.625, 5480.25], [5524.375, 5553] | 1.03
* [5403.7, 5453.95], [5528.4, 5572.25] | 1.04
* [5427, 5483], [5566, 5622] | 1.05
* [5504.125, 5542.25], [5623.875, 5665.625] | 1.03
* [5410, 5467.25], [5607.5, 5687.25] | 1.07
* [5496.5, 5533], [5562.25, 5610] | 1.01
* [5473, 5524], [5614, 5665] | 1.05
